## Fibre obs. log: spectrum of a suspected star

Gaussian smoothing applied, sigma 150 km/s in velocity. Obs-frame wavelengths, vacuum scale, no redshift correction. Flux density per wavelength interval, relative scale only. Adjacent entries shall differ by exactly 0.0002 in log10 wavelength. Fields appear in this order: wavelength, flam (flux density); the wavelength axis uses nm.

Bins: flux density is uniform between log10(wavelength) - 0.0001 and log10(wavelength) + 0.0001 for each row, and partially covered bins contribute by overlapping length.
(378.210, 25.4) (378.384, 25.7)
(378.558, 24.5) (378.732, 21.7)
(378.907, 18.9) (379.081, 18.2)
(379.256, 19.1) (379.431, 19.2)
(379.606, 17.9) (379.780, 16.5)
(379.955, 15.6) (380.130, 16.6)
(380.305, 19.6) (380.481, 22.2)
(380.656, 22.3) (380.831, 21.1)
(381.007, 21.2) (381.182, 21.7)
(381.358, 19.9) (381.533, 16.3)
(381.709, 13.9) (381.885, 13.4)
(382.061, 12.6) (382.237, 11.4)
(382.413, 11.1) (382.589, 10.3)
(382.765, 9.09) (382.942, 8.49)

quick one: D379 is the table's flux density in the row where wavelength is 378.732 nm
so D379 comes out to 21.7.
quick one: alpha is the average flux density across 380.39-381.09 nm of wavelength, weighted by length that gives 21.7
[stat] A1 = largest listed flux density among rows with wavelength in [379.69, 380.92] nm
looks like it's 22.3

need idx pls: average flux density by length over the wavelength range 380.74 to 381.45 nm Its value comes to 21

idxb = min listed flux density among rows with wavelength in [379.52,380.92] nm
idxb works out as 15.6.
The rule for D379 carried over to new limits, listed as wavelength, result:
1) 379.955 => 15.6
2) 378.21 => 25.4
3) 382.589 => 10.3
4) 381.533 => 16.3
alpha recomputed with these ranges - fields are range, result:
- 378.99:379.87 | 18.2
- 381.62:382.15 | 13.3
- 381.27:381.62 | 18.1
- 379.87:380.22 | 16.1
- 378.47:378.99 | 21.7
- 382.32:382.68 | 10.7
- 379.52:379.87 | 17.2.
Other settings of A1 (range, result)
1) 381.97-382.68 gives 12.6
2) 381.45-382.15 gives 16.3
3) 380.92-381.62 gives 21.7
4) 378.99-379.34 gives 19.1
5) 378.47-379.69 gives 24.5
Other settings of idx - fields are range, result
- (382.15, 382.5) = 11.3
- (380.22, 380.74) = 21.3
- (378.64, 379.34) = 19.5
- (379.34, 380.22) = 17.2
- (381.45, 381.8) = 15.1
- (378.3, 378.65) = 25.1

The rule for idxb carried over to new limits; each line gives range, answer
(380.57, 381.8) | 13.9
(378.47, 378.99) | 18.9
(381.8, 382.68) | 10.3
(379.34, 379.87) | 16.5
